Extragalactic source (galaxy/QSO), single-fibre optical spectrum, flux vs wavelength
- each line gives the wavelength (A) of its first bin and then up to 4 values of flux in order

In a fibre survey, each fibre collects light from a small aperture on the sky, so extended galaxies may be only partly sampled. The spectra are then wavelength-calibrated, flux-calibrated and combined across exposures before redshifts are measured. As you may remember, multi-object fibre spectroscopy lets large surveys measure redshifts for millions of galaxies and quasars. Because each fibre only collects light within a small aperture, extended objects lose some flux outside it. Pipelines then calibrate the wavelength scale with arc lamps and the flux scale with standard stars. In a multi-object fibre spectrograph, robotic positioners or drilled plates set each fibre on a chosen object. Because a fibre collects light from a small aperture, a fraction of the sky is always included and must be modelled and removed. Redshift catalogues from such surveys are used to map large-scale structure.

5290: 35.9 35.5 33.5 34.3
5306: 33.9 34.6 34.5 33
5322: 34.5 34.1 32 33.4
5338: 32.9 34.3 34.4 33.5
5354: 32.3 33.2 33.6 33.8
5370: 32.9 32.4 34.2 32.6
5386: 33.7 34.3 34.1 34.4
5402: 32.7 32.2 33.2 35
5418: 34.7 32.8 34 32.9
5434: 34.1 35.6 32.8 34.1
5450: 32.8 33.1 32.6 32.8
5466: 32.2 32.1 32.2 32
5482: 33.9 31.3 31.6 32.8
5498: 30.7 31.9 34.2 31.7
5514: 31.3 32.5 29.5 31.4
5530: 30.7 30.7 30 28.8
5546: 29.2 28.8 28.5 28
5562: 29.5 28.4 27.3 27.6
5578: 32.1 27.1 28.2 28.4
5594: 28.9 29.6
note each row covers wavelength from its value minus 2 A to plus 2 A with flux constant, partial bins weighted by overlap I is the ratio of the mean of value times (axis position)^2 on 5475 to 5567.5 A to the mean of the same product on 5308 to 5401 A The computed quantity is 0.97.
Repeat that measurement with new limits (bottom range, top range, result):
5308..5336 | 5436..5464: 1.04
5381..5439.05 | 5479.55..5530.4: 0.98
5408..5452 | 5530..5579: 0.90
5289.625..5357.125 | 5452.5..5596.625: 0.97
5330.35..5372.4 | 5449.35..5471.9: 1.02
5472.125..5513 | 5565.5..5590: 0.91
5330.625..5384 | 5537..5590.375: 0.93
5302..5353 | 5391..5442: 1.03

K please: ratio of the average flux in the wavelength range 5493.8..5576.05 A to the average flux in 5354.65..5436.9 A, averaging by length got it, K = 0.90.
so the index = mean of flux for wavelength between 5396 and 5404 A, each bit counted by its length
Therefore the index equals 33.5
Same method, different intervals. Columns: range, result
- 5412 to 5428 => 34.1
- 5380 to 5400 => 33.8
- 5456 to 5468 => 32.5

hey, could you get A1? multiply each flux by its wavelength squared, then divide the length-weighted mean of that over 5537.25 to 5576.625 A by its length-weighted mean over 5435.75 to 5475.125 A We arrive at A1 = 0.9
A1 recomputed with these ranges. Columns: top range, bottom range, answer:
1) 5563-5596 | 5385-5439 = 0.90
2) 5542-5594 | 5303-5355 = 0.93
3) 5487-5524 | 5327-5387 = 1.01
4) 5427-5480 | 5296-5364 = 1.03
